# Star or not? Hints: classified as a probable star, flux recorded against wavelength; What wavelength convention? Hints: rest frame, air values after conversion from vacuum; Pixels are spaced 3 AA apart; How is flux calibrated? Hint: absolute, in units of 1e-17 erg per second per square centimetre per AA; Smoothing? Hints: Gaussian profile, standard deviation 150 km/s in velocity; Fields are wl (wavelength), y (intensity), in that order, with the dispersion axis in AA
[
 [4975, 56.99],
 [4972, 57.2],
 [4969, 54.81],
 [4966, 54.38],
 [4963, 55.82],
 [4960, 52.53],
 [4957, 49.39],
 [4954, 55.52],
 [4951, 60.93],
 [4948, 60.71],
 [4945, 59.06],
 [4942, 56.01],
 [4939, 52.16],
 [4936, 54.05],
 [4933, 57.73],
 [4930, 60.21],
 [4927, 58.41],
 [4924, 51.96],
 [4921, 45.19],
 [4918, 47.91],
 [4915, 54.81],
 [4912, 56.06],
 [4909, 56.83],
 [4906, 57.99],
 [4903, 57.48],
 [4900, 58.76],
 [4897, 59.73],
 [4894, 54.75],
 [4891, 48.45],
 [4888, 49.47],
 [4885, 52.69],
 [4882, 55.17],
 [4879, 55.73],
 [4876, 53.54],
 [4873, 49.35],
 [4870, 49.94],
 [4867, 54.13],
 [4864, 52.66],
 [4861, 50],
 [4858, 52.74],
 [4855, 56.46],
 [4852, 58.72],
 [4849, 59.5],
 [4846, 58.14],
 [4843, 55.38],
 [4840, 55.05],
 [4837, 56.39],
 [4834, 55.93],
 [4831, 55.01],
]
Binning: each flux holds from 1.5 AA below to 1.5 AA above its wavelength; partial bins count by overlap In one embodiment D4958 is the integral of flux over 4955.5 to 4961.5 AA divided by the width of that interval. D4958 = 51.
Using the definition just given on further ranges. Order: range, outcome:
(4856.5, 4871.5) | 51.9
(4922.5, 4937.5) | 56.5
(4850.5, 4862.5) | 54.5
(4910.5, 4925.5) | 51.2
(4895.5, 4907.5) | 58.5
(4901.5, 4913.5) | 57.1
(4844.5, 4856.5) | 58.2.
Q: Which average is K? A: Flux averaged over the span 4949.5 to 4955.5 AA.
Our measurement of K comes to 58.2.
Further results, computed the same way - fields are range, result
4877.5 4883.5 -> 55.4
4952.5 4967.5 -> 53.5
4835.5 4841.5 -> 55.7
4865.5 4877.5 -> 51.7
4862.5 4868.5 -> 53.4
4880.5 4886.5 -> 53.9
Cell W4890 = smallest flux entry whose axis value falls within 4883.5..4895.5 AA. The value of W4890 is 48.45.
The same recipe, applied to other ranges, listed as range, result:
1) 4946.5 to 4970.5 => 49.39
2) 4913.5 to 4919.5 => 47.91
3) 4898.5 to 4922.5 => 45.19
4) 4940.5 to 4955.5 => 55.52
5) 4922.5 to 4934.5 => 51.96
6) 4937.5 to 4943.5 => 52.16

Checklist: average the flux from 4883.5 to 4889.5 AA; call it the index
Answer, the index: 51.1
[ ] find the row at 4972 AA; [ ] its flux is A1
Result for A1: 57.2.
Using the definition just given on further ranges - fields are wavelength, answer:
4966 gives 54.38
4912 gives 56.06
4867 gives 54.13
